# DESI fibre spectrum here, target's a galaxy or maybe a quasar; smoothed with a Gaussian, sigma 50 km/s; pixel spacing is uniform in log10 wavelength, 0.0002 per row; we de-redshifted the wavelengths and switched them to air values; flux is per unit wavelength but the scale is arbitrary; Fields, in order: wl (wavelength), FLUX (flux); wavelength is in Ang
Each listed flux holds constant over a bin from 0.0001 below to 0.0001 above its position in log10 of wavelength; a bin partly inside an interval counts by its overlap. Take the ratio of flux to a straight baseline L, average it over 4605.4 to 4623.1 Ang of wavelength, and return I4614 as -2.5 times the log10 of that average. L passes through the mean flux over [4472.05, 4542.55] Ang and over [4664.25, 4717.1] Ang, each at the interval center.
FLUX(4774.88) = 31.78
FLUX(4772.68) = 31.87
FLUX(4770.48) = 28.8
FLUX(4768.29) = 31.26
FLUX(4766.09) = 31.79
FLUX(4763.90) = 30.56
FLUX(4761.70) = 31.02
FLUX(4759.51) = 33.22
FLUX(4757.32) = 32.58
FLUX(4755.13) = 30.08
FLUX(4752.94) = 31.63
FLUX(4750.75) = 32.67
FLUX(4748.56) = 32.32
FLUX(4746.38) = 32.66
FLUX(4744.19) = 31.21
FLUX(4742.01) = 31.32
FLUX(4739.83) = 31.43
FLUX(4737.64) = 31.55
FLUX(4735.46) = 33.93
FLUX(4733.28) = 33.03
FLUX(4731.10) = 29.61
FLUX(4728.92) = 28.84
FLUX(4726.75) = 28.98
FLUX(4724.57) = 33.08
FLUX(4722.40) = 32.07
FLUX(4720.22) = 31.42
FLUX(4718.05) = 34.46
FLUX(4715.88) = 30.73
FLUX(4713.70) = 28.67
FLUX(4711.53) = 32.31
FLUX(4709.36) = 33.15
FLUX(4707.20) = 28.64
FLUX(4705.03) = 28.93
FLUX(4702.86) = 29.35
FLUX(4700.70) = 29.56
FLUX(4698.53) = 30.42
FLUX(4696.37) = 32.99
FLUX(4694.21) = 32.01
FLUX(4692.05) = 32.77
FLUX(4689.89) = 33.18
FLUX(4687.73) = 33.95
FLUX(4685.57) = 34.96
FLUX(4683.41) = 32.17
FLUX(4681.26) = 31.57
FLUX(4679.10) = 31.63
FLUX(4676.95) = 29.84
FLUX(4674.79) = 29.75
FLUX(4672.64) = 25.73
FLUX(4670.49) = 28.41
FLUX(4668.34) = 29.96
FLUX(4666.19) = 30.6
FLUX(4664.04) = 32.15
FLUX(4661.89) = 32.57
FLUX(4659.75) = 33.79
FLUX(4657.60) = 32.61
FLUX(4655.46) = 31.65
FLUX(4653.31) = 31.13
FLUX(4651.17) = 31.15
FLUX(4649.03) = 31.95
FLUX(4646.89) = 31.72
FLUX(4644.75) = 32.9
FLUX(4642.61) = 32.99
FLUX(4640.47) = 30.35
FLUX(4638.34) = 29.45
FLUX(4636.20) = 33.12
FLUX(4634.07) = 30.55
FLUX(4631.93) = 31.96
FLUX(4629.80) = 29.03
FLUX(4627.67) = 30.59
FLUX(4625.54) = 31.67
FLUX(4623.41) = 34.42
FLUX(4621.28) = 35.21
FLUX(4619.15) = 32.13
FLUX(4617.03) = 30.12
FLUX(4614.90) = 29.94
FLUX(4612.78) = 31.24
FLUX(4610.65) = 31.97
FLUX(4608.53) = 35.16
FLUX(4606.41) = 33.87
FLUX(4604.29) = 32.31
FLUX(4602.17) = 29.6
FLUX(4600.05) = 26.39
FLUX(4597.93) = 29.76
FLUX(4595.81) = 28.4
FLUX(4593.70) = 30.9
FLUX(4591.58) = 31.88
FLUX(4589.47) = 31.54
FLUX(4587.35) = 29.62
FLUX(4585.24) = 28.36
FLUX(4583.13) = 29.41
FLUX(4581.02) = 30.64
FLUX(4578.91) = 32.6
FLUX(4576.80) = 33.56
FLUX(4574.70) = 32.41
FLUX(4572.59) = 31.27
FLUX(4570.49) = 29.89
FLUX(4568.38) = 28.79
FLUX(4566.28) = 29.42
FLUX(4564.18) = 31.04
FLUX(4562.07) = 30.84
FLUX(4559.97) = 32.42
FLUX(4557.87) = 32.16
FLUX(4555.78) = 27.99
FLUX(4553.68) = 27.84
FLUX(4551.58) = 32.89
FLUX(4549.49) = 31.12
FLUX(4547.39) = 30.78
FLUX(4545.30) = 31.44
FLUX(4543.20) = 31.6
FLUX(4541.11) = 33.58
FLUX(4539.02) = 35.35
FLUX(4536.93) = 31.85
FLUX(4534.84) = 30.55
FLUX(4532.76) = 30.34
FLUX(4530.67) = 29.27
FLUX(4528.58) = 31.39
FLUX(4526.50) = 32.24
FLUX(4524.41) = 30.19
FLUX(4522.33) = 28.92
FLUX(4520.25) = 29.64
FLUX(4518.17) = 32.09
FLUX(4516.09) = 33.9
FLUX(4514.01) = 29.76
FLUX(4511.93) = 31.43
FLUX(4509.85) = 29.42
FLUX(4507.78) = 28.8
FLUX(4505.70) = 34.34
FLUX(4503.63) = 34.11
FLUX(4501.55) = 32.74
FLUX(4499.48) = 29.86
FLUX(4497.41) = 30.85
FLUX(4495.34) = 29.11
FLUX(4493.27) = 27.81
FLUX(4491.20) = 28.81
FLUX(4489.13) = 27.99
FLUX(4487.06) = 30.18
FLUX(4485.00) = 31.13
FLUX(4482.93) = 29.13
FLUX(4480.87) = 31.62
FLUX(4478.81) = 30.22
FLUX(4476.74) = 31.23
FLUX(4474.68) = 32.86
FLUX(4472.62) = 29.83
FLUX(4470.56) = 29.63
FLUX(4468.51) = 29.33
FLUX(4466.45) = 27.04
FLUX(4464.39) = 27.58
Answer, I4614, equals -0.06 mag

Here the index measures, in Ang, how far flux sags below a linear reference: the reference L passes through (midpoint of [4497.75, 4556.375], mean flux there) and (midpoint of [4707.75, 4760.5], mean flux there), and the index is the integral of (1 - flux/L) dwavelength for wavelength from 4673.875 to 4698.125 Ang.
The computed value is -0.5 Ang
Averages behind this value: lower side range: 31.2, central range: 32.2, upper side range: 31.7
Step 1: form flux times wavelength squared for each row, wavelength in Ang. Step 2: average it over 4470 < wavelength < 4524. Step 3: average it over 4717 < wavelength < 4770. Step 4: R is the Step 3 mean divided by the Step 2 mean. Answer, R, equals 1.15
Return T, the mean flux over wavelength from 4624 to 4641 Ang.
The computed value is 31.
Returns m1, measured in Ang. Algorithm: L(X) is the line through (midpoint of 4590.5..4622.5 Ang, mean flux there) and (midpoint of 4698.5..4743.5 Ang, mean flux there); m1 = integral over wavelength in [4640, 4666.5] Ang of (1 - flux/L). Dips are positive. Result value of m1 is -0.7 Ang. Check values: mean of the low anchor 31.3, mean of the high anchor 31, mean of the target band 32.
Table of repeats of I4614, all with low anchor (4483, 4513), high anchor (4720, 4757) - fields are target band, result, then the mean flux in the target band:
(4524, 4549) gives -0.034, 31.6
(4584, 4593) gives 0.018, 30.3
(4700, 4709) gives 0.069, 29.4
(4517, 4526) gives 0.005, 30.4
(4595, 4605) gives 0.062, 29.2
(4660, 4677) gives 0.041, 30.1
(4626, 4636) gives 0.007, 30.8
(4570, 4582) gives -0.036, 31.8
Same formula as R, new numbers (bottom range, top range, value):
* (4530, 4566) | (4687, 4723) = 1.08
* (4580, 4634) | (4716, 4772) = 1.08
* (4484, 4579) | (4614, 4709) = 1.07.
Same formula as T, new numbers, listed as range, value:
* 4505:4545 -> 31.3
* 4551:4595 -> 30.7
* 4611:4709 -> 31.4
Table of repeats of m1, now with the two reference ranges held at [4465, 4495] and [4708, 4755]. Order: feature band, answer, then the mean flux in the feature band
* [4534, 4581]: -1.6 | 31.3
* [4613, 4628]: -0.6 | 32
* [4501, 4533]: -1.2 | 31.1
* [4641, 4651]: -0.4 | 32.2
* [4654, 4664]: -0.5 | 32.5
